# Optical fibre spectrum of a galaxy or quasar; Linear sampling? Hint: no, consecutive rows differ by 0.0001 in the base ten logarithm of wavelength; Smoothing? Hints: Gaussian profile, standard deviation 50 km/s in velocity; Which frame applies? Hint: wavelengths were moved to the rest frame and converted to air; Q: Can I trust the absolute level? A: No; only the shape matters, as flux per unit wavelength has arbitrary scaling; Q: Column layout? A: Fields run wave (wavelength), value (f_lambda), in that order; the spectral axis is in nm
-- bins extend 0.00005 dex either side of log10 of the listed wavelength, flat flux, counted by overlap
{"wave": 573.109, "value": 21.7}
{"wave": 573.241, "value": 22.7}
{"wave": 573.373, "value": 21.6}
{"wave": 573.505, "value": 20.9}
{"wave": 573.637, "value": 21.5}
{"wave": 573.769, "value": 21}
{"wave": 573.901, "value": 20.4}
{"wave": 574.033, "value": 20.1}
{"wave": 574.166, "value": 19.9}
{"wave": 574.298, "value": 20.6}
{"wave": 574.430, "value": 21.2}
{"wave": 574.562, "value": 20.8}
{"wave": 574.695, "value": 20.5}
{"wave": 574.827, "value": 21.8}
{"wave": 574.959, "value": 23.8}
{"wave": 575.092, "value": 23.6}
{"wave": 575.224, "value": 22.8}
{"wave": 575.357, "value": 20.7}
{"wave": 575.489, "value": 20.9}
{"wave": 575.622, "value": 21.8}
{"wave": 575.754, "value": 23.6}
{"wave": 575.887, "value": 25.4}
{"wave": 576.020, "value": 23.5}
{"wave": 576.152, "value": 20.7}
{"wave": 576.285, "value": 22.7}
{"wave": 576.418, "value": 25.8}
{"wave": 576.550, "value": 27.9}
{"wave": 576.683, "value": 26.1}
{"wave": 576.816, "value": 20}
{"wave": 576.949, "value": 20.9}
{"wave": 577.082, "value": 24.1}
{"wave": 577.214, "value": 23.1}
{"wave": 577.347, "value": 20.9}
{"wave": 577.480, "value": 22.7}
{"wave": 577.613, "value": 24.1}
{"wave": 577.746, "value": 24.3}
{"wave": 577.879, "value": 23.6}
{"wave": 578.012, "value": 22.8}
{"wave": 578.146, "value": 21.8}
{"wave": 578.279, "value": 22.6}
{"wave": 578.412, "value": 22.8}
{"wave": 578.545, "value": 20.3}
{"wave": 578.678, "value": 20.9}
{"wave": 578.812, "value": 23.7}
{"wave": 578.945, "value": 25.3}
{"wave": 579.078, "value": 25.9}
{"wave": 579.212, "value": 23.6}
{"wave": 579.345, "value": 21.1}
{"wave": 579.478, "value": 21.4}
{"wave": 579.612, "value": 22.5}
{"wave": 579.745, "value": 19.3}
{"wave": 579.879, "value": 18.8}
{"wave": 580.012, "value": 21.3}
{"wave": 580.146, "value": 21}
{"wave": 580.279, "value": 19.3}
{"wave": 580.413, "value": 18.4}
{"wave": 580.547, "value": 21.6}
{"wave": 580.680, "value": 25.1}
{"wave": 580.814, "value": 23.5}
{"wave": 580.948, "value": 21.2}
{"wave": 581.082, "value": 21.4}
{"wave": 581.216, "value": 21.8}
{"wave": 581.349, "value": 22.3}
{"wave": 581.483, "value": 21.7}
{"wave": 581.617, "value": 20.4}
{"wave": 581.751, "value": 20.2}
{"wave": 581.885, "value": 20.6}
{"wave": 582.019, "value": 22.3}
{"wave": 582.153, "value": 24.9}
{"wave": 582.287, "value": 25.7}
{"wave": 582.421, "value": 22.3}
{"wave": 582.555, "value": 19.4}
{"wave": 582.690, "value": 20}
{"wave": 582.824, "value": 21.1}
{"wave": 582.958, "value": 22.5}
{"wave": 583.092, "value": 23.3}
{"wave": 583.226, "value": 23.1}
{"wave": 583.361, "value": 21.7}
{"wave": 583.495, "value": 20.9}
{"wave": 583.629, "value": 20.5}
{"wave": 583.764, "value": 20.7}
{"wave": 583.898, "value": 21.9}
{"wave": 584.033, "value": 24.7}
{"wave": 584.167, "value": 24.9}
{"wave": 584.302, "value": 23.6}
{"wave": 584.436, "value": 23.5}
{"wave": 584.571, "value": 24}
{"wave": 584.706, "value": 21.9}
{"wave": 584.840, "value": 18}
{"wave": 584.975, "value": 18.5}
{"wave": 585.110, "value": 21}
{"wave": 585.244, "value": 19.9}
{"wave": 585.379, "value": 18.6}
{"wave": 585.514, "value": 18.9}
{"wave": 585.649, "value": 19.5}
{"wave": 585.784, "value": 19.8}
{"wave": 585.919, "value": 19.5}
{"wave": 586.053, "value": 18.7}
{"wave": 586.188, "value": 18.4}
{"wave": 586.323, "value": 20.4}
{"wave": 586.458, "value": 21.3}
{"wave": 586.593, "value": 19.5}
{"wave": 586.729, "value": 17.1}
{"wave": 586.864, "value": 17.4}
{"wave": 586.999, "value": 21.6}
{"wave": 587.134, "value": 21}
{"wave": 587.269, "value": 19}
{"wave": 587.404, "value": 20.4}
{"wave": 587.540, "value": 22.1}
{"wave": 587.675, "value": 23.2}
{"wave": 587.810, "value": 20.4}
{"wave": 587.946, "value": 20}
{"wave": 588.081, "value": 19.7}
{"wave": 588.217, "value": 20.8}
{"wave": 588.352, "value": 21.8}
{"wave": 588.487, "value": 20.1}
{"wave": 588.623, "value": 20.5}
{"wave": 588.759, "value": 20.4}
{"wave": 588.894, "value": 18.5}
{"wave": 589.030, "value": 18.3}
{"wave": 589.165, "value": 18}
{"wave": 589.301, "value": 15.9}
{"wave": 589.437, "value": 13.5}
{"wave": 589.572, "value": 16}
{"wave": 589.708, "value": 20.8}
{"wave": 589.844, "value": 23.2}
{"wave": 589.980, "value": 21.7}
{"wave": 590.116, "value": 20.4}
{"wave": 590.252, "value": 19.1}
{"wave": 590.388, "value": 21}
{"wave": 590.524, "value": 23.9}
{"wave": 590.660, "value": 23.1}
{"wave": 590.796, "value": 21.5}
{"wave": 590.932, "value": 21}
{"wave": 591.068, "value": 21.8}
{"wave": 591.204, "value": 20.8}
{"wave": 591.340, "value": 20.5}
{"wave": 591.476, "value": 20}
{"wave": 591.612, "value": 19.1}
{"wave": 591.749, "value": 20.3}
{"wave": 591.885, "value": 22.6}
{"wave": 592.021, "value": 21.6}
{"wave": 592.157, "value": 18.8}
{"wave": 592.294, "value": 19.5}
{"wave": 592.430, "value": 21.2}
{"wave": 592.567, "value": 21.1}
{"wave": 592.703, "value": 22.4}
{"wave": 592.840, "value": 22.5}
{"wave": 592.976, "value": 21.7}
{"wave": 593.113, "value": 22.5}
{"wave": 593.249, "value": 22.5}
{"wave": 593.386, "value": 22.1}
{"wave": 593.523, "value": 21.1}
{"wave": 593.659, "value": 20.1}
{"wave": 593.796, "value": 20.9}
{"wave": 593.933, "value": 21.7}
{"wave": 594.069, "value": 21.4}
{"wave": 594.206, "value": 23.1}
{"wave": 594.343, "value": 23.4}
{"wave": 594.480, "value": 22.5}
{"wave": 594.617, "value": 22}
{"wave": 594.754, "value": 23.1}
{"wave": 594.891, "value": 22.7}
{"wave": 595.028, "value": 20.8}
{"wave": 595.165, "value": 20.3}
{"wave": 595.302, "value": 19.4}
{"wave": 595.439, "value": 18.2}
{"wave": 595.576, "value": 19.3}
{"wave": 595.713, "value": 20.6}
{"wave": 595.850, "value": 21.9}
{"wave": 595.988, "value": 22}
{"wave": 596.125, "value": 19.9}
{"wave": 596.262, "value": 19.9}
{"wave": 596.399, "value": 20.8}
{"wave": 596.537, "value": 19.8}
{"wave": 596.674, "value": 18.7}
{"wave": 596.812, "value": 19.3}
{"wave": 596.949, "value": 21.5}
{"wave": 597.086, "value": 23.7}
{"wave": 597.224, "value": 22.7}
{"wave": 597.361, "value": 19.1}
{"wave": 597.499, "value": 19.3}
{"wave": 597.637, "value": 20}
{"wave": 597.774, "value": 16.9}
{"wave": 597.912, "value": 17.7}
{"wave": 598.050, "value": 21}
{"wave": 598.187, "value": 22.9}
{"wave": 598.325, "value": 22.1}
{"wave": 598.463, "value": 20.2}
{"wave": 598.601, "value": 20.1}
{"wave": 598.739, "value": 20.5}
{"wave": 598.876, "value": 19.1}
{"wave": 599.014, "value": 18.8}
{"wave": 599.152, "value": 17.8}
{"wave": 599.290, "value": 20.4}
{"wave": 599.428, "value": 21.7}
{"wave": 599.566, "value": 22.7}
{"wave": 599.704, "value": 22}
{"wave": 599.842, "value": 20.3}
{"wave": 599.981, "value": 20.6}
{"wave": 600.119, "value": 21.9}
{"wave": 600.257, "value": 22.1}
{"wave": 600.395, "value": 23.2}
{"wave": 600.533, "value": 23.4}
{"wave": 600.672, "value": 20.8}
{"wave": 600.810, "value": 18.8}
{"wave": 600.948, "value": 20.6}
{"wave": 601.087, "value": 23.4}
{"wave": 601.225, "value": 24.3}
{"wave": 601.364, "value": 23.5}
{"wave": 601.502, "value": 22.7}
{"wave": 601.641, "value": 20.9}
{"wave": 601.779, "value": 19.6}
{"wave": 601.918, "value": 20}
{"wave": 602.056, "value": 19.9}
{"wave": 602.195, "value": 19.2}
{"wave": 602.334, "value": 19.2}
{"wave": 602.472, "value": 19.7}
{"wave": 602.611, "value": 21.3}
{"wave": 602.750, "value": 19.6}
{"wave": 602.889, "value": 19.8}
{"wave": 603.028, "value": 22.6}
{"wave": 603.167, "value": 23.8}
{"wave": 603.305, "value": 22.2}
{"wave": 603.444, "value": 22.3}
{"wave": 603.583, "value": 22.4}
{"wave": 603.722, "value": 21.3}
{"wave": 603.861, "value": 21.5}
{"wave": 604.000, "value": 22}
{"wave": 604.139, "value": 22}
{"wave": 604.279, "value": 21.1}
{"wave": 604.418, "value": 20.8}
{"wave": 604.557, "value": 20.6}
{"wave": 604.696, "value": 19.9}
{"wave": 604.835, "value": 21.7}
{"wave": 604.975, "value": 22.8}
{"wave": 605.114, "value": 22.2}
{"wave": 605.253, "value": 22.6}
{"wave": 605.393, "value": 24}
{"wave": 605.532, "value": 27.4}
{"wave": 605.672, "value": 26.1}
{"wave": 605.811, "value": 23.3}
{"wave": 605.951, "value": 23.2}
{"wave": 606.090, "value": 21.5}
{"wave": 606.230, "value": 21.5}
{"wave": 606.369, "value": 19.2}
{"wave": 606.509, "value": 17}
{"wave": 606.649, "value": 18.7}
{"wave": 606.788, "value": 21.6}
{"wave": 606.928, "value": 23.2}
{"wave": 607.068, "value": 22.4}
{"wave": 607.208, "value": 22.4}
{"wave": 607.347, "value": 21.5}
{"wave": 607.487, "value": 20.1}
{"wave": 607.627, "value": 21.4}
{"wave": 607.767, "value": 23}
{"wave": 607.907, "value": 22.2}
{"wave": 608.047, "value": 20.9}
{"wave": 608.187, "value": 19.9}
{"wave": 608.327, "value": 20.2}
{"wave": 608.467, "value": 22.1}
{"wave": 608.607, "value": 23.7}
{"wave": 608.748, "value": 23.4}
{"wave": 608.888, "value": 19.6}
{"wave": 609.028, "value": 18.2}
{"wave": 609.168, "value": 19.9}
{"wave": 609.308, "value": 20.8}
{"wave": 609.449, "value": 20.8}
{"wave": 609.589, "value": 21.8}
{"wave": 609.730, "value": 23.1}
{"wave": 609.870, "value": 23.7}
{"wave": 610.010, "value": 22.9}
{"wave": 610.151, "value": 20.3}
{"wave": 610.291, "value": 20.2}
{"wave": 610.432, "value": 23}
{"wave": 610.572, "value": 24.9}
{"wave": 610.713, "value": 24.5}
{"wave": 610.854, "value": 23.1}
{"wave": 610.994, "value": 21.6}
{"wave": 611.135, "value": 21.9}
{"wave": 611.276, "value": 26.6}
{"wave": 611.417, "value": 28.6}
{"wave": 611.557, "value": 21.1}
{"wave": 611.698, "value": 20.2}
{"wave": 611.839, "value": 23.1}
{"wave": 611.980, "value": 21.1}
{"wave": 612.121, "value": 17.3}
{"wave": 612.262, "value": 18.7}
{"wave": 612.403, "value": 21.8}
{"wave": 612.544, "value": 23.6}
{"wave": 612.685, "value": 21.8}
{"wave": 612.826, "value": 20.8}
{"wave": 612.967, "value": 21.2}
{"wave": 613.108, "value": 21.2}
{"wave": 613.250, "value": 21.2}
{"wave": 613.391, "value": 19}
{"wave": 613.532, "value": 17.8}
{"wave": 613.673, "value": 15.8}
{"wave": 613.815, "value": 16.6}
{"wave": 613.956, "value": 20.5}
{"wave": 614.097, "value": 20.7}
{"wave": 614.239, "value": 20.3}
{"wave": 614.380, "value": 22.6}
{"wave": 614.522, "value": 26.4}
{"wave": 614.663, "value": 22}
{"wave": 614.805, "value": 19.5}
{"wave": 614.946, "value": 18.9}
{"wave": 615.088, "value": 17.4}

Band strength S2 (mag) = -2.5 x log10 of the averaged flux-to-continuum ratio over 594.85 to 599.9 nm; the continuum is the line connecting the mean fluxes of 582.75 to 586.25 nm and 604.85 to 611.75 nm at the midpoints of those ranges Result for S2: 0.07 mag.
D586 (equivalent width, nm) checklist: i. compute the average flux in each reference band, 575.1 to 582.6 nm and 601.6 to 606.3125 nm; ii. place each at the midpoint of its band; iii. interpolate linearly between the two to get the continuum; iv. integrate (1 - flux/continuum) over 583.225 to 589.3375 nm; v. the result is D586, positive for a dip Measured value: 0.488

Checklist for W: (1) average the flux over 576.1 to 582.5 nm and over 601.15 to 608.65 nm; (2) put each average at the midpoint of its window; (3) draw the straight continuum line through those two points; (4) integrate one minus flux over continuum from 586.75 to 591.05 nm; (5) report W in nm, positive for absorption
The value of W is 0.38 nm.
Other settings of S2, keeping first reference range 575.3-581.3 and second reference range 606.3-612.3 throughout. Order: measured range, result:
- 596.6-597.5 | 0.06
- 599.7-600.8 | 0.01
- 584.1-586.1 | 0.08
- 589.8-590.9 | 0.02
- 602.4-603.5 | 0.02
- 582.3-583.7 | 0.03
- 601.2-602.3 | 0.04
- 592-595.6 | 0.03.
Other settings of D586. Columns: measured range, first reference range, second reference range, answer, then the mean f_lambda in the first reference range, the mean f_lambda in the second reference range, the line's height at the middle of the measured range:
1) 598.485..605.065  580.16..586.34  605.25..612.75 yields 0.190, 21.3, 22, 21.8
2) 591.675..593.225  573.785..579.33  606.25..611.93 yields 0.063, 22.6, 21.8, 22.2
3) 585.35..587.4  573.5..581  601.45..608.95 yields 0.240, 22.2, 21.5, 22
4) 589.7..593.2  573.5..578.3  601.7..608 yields 0.112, 22.4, 21.6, 22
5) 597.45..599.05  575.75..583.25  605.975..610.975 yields 0.140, 22.4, 21.5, 21.8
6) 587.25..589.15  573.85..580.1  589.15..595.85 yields 0.085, 22.4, 20.9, 21.3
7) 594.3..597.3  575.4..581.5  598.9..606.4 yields 0.116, 22.5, 21.6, 21.8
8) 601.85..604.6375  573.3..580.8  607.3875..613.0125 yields 0.108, 22.2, 21.8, 21.9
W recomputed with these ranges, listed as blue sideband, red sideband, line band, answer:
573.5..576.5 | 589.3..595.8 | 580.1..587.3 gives 0.12 nm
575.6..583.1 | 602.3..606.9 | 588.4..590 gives 0.23 nm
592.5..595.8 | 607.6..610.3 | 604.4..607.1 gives -0.07 nm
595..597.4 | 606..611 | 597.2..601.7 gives -0.04 nm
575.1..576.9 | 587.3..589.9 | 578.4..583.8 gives -0.01 nm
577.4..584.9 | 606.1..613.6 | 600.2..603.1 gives 0.07 nm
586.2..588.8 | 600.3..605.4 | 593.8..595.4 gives -0.07 nm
